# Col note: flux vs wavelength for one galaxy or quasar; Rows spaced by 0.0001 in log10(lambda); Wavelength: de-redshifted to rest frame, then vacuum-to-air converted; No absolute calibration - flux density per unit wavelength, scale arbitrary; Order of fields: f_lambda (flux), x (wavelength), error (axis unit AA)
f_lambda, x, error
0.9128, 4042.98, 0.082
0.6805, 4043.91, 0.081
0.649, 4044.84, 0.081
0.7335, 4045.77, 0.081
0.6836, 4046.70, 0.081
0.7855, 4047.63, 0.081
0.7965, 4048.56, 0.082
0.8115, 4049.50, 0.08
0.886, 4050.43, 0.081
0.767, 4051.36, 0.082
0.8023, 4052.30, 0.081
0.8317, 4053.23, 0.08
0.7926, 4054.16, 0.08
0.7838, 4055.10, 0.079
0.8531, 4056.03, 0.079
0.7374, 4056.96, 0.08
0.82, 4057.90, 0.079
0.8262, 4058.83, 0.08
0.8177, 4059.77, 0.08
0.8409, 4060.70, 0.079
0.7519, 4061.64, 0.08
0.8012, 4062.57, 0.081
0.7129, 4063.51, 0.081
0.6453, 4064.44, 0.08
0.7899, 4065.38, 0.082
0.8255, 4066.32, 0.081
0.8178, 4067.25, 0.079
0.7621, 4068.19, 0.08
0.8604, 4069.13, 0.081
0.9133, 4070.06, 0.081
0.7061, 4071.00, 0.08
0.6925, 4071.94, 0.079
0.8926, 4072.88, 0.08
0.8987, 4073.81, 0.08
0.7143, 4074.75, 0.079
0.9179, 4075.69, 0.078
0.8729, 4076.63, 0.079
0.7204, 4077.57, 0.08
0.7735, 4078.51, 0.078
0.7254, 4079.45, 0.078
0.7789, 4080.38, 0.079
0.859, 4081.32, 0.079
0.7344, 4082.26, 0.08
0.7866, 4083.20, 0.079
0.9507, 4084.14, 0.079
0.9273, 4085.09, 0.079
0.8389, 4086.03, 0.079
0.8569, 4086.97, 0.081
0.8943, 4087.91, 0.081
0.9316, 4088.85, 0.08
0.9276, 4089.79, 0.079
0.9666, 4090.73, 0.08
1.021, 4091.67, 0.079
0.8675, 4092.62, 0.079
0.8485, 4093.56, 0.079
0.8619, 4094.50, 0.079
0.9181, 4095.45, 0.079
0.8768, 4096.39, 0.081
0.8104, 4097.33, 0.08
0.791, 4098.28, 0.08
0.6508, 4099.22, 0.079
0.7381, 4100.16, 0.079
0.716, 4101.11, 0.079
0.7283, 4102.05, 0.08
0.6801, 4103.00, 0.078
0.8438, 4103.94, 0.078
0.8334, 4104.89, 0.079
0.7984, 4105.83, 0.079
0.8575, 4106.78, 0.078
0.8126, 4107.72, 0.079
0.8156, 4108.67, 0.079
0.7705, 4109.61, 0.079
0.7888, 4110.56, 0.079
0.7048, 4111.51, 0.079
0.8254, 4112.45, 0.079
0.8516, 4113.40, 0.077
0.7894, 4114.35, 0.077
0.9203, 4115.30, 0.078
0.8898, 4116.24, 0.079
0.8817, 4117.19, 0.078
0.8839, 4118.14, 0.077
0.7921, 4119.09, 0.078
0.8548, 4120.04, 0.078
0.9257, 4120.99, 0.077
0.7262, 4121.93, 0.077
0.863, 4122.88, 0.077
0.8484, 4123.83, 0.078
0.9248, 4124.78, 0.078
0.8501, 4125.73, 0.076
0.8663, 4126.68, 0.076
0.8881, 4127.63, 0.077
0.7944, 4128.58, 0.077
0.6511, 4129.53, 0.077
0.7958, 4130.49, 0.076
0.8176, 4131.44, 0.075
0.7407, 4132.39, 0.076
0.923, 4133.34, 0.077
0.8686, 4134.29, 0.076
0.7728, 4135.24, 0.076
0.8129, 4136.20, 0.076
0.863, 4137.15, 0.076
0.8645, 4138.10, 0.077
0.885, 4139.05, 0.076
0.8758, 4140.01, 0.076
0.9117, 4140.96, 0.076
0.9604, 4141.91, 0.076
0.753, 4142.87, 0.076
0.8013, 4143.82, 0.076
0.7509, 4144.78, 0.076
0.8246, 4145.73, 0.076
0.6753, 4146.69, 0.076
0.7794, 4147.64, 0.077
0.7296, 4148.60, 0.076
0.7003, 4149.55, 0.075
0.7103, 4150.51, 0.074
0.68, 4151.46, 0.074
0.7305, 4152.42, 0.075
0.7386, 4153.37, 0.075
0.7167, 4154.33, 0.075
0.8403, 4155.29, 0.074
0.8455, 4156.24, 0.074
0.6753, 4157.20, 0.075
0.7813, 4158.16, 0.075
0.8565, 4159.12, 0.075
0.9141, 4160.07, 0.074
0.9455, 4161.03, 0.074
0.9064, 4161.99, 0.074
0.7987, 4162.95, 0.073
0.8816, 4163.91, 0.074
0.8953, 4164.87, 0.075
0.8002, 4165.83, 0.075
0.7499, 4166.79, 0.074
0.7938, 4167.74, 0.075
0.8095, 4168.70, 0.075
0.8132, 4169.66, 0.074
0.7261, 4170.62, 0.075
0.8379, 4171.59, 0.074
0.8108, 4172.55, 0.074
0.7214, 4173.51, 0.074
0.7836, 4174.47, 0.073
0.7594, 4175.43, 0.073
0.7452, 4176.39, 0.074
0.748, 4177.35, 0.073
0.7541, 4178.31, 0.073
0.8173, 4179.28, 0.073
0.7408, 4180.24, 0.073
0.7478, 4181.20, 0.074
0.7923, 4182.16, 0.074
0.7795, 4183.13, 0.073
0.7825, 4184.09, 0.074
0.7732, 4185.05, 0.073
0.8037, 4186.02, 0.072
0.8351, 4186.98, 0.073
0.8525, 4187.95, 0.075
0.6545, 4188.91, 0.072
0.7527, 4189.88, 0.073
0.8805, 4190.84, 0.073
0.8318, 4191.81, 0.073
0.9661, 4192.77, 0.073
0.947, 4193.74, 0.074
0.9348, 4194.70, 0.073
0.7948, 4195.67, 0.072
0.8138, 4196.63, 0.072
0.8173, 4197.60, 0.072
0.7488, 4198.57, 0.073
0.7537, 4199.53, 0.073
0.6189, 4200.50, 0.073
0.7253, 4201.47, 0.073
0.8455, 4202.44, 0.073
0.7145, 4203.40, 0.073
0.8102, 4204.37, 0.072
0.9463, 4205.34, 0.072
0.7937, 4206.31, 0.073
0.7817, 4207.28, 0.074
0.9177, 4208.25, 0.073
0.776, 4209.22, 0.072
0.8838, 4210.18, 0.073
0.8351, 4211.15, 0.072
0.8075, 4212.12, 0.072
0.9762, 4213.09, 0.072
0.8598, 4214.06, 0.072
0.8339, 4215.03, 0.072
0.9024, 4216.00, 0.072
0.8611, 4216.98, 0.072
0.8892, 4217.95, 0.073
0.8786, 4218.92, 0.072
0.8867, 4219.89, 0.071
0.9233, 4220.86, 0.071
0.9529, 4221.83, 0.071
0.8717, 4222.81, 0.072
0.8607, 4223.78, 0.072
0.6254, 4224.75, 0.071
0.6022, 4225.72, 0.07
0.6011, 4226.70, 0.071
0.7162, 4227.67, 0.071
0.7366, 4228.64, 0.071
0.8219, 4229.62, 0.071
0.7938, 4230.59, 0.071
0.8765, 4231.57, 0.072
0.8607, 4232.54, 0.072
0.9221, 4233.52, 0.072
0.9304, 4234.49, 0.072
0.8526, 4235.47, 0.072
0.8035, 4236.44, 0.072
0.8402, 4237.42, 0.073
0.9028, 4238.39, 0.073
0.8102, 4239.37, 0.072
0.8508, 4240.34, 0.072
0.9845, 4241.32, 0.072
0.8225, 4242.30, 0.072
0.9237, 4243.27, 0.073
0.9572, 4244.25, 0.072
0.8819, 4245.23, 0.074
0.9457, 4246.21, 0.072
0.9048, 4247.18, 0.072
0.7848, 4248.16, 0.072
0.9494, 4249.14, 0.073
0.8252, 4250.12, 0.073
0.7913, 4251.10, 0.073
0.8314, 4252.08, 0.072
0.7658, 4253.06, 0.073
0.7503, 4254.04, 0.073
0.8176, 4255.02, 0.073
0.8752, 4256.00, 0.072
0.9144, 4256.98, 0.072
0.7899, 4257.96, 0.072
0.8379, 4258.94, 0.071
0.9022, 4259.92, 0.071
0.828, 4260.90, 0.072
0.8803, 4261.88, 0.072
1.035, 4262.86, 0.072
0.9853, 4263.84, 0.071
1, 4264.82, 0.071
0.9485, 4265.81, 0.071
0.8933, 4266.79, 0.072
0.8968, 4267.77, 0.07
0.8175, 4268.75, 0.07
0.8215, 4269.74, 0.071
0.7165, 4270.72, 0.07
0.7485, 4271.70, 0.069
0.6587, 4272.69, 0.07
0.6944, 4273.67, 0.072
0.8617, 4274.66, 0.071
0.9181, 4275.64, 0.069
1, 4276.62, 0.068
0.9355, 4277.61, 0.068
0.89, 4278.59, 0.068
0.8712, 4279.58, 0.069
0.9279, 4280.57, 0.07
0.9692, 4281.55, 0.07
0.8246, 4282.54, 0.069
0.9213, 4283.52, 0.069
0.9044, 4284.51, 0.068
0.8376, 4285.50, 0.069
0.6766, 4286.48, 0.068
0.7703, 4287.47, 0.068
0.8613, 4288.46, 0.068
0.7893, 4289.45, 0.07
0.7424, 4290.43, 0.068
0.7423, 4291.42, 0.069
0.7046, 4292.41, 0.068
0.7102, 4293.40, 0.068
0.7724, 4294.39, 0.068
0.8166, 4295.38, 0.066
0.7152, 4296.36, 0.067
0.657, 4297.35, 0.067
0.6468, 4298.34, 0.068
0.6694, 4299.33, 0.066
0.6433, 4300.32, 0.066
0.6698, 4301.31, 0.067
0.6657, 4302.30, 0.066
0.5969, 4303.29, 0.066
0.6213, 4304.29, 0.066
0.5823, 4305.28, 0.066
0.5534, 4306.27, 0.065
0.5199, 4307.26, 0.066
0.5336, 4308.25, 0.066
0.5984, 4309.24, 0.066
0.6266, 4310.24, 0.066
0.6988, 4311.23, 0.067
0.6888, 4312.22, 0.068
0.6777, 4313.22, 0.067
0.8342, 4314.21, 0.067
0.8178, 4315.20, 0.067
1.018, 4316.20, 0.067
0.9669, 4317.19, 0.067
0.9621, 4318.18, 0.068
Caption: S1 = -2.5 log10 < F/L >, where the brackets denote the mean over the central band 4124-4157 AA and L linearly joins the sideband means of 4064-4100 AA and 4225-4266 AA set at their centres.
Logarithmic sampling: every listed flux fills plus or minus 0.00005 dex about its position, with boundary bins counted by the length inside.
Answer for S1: 0.047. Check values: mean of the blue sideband 0.832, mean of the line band 0.803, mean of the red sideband 0.852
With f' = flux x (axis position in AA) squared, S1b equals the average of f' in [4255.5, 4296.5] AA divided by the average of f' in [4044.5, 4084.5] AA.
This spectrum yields 1.18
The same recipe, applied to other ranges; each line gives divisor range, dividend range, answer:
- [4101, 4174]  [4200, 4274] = 1.09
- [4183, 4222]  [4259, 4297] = 1.05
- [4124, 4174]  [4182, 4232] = 1.04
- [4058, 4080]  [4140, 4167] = 1.05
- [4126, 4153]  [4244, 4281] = 1.14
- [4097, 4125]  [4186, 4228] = 1.06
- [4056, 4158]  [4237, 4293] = 1.13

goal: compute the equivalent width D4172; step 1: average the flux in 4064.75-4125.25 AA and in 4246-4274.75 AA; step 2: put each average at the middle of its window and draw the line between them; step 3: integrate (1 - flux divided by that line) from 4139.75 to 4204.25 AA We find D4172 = 3.3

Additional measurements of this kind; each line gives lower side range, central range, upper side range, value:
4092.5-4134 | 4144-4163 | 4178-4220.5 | 0.9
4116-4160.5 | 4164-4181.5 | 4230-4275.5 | 0.9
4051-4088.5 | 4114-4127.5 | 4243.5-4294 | -0.7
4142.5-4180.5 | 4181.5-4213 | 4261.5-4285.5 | 0.0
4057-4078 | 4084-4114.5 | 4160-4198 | -1.1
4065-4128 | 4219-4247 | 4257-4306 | -1.1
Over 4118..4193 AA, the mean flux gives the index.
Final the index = 0.806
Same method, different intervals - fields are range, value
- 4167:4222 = 0.816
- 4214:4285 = 0.856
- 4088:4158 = 0.817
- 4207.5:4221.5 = 0.873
